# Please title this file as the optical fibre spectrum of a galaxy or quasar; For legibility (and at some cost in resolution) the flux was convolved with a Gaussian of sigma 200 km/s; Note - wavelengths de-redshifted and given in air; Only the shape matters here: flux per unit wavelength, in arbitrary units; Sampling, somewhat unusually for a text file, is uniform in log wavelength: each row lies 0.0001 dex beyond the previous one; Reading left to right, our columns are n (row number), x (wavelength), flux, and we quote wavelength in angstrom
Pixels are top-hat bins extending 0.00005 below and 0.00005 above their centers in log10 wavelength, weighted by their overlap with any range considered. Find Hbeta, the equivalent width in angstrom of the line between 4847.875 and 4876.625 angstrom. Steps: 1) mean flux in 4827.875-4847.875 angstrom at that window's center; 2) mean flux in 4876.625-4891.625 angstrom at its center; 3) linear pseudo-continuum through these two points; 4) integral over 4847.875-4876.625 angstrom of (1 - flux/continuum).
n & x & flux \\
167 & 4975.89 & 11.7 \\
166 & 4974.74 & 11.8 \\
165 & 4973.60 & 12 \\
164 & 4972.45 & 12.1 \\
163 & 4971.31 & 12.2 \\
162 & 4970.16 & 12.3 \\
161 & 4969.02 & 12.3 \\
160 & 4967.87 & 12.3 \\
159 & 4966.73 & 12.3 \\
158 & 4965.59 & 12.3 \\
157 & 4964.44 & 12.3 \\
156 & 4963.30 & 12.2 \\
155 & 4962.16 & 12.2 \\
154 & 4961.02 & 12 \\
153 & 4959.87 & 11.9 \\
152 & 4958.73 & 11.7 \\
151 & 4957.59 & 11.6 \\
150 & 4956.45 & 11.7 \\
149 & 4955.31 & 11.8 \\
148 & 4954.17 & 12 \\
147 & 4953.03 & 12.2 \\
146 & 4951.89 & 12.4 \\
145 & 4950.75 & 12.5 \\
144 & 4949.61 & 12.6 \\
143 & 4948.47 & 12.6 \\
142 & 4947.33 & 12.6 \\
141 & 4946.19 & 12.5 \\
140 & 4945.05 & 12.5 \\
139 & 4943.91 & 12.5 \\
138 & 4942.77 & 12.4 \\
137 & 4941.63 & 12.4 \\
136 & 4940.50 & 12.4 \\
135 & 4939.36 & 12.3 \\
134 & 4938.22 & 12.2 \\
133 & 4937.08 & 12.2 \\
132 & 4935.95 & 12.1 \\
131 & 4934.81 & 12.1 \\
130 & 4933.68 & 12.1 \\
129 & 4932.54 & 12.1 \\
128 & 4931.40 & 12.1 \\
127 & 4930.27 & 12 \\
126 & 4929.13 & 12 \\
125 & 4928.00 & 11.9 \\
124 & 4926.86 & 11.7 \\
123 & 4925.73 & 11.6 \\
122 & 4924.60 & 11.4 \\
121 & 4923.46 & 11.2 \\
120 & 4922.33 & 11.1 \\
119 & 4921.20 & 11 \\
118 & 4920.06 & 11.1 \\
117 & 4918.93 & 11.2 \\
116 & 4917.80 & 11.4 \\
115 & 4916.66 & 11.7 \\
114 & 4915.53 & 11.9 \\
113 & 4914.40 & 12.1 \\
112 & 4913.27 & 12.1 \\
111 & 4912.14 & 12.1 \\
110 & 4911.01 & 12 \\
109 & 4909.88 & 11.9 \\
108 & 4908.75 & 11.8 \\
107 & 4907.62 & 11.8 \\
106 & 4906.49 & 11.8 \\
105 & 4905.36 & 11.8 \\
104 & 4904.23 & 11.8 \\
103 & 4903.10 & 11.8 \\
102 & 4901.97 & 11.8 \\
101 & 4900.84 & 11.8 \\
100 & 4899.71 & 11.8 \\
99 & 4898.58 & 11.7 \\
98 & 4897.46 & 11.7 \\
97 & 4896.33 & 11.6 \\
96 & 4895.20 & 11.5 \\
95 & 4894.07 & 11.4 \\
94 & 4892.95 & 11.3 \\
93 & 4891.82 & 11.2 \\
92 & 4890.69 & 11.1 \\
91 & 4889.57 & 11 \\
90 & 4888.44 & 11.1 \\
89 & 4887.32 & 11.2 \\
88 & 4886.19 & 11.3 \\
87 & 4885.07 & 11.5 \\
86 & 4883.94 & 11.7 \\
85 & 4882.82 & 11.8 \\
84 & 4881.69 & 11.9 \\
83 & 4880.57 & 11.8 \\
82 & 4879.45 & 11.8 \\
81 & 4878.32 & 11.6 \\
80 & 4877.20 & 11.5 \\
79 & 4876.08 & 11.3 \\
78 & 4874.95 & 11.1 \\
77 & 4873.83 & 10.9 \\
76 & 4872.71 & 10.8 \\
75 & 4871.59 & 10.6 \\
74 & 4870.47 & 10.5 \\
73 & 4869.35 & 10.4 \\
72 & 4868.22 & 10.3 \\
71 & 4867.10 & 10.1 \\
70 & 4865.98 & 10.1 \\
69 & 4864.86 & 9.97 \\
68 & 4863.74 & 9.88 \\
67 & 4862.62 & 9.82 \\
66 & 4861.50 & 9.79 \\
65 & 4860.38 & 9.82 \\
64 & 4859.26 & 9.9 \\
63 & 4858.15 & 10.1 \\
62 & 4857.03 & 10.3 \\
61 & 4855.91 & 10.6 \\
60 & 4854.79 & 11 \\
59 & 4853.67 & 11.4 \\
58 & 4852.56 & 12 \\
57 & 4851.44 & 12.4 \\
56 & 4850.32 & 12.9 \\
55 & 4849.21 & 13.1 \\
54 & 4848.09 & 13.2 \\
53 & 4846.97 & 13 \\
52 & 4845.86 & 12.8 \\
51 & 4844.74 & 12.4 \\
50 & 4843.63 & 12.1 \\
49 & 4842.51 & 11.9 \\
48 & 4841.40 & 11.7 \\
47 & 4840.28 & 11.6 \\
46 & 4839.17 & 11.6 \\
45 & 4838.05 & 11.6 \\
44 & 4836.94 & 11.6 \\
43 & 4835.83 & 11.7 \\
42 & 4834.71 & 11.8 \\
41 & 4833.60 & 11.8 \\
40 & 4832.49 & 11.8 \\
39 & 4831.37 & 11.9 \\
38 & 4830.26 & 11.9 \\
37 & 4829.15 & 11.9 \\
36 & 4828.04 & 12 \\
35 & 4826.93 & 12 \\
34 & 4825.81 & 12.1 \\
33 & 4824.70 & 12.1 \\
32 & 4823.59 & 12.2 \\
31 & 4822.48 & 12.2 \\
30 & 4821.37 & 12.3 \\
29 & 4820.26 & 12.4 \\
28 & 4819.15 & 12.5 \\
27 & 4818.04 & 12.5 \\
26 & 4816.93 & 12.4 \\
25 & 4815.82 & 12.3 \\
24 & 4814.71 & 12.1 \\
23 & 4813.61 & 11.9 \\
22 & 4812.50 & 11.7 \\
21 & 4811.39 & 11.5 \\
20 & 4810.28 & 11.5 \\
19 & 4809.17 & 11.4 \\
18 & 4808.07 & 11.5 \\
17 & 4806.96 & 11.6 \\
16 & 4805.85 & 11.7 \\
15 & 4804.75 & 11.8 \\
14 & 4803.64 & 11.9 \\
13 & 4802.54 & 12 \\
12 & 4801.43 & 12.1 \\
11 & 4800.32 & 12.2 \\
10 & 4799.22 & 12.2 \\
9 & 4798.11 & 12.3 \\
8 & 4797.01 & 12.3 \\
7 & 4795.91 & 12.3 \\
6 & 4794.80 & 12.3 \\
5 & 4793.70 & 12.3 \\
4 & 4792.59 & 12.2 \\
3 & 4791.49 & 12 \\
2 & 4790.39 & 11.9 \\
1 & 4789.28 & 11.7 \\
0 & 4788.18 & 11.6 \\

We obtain 2.2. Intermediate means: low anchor 12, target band 10.8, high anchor 11.5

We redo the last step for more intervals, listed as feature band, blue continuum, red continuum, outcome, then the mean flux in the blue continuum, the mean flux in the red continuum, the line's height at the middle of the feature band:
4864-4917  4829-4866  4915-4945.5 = 1.31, 11.5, 11.9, 11.7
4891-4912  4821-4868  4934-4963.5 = 0.36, 11.5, 12.2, 11.9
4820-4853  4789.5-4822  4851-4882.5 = -2.14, 12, 10.8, 11.4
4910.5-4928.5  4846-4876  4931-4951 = 0.56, 11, 12.3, 12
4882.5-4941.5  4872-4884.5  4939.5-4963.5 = 0.57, 11.5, 12.2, 11.8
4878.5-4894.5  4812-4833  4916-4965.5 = 0.81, 12.1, 12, 12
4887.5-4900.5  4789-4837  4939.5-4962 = 0.78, 12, 12.2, 12.1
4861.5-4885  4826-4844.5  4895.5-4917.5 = 1.88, 11.8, 11.8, 11.8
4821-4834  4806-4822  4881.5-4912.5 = -0.12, 12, 11.6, 11.9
